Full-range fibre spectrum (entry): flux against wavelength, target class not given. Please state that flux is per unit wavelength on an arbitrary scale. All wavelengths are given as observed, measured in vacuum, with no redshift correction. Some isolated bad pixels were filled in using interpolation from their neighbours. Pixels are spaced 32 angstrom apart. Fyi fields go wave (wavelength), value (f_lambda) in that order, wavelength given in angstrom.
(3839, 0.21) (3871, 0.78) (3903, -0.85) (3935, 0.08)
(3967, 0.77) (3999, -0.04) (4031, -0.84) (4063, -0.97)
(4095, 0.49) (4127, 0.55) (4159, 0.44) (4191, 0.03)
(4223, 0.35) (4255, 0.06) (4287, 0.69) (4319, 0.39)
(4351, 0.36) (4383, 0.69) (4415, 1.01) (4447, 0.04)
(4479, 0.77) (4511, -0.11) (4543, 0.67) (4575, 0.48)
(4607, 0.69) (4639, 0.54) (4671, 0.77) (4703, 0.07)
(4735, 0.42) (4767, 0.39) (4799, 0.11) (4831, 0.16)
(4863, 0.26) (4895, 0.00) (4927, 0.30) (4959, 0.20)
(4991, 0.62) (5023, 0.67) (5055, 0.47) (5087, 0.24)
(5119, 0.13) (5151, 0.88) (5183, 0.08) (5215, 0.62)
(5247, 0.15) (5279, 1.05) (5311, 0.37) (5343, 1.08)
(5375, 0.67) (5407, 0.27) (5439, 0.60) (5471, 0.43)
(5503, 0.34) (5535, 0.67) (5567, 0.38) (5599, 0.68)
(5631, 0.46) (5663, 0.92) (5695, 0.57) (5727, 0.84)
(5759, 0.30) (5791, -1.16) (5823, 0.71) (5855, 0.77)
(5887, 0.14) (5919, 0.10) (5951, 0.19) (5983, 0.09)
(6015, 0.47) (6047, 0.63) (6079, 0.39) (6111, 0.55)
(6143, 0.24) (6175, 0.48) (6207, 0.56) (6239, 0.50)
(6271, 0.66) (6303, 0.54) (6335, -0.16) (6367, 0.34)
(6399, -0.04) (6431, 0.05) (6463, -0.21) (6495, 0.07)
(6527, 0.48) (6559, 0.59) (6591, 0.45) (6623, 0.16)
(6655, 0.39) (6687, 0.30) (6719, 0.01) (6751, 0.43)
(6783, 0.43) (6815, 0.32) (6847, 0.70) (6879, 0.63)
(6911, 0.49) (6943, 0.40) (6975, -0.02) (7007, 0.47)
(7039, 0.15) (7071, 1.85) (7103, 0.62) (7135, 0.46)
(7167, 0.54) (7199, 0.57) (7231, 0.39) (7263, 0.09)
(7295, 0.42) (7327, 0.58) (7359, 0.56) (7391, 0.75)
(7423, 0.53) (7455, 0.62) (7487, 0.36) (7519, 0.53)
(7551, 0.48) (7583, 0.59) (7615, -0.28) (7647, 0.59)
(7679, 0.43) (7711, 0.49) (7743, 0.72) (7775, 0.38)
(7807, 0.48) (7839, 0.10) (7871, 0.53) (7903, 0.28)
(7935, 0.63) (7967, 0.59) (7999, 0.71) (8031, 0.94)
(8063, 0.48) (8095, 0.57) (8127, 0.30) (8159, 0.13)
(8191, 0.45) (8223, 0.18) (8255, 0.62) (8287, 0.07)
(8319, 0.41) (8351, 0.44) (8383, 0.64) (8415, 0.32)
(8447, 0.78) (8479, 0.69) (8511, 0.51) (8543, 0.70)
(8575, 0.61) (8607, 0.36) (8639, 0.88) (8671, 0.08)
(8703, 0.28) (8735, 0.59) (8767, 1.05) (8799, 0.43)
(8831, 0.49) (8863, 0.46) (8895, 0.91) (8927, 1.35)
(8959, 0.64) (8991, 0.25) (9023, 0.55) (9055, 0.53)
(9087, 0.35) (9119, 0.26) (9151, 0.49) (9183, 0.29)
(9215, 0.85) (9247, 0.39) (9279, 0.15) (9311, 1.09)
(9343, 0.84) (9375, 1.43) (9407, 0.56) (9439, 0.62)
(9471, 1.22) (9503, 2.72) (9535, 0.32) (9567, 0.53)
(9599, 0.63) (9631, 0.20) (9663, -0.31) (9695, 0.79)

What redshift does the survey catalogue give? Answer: 0.90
